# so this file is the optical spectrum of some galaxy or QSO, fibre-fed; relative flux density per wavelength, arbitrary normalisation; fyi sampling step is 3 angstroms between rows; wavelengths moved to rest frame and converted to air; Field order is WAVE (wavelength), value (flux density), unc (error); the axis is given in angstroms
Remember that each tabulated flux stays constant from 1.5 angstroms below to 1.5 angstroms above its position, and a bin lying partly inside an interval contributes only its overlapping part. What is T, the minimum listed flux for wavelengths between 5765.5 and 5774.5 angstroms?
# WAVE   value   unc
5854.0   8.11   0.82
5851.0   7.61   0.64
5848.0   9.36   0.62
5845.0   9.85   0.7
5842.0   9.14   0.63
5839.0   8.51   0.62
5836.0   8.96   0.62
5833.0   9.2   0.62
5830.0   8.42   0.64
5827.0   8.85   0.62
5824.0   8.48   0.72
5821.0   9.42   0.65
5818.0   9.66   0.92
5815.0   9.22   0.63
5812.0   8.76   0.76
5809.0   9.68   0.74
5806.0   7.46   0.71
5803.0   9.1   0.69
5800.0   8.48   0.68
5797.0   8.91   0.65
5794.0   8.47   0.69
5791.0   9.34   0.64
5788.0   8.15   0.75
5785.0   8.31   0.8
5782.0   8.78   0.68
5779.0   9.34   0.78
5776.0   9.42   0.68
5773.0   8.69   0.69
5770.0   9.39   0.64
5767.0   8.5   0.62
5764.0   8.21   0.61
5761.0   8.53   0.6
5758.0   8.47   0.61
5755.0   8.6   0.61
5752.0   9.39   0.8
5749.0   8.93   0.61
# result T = 8.5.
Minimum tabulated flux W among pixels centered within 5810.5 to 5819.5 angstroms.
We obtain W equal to 8.76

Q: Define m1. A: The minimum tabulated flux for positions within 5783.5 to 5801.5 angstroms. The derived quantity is 8.15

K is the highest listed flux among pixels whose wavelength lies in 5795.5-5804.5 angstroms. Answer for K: 9.1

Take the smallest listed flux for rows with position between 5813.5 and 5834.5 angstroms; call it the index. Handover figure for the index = 8.42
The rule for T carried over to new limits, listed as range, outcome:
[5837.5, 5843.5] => 8.51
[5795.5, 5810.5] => 7.46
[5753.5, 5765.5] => 8.21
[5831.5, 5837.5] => 8.96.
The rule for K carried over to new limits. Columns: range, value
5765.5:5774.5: 9.39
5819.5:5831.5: 9.42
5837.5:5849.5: 9.85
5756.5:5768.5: 8.53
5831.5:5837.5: 9.2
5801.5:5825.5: 9.68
